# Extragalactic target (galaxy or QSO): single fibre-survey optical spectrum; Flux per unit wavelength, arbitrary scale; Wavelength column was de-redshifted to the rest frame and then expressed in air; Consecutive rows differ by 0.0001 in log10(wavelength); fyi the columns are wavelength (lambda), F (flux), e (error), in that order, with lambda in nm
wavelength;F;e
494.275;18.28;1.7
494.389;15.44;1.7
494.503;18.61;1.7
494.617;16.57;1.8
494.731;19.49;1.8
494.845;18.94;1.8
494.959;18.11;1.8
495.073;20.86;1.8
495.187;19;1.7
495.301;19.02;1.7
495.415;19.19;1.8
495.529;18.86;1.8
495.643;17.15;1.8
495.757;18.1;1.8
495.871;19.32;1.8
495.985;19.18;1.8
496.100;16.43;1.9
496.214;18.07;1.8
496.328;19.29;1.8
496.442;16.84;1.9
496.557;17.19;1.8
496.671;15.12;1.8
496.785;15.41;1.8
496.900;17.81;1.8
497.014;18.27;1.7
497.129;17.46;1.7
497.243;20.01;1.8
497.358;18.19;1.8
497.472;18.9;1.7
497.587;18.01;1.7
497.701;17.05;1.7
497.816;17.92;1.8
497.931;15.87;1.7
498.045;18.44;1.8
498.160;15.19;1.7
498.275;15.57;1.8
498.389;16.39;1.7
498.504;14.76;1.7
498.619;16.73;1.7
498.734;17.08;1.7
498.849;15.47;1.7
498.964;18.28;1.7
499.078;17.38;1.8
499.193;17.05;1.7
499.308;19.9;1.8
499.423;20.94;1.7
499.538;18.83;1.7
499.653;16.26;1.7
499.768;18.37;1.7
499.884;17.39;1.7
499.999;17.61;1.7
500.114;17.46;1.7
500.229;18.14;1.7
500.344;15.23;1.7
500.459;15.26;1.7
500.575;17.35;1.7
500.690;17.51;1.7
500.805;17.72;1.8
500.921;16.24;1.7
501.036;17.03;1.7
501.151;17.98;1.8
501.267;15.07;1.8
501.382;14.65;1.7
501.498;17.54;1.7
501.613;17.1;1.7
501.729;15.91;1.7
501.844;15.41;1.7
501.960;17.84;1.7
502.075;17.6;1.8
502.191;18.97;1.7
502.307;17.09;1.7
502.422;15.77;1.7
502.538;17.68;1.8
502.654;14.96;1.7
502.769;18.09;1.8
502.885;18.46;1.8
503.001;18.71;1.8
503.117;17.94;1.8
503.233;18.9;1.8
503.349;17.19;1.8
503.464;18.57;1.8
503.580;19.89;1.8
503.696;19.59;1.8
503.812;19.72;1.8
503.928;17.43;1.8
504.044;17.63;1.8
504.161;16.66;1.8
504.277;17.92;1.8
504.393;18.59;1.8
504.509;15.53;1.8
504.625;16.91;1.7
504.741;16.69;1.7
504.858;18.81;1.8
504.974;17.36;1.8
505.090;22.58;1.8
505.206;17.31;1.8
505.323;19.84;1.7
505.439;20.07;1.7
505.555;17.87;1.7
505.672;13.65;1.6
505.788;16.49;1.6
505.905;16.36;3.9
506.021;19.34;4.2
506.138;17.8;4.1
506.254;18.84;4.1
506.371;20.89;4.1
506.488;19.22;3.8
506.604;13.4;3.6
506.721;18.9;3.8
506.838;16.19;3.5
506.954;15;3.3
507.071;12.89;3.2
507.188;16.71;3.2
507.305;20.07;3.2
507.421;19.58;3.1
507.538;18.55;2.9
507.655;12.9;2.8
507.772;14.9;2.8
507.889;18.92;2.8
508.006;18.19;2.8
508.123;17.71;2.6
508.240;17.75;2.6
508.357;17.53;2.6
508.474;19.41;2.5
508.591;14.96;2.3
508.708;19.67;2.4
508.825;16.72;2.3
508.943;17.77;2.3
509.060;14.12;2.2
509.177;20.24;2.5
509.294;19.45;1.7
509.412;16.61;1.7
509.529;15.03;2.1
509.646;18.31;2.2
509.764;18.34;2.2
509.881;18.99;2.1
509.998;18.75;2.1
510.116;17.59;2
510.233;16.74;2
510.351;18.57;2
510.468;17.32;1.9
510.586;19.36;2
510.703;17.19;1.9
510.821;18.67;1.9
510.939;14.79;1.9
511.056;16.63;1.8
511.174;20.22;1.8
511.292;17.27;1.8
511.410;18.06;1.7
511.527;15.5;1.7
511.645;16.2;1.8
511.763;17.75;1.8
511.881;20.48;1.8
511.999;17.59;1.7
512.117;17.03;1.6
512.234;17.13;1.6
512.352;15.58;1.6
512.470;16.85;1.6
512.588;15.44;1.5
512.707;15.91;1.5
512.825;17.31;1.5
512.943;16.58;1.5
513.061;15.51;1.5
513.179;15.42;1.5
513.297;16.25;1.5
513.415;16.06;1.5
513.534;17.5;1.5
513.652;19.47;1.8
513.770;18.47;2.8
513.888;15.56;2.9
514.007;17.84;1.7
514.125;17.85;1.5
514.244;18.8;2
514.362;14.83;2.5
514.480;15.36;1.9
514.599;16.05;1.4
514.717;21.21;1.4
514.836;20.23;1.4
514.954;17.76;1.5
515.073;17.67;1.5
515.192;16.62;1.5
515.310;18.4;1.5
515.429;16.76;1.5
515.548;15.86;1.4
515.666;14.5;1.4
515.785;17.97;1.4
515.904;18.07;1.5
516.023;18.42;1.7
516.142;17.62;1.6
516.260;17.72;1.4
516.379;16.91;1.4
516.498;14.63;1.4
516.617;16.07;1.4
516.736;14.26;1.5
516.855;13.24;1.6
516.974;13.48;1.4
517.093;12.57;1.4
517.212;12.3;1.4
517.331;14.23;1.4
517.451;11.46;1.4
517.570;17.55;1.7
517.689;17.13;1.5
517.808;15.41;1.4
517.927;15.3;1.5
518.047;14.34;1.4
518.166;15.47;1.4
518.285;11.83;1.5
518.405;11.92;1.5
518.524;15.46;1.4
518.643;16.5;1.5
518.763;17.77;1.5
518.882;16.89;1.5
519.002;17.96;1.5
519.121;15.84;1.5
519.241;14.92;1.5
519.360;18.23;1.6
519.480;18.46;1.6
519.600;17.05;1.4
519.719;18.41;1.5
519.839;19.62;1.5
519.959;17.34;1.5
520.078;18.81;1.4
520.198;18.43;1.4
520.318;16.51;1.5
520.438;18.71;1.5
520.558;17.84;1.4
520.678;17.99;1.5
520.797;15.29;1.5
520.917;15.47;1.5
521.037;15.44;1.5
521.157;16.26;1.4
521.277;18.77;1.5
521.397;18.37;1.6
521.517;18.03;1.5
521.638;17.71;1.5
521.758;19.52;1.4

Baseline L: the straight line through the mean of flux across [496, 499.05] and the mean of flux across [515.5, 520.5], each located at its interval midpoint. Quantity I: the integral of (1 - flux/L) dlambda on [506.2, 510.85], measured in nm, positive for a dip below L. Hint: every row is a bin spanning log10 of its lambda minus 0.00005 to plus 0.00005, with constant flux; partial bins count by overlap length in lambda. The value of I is -0.27 nm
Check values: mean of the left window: 17.2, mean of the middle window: 17.5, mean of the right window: 16.1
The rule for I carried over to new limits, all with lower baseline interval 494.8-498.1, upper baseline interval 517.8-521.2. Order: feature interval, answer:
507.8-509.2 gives -0.03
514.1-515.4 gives -0.06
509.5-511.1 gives -0.05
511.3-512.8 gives 0.01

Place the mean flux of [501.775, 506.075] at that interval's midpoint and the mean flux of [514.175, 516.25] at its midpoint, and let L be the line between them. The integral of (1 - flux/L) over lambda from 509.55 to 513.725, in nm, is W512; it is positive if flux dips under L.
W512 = 0.06 nm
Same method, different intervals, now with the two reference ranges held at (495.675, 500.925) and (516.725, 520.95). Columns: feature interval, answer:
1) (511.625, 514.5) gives -0.10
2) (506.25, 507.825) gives -0.01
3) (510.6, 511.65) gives -0.05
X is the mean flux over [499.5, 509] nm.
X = 17.5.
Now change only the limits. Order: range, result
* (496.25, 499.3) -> 17.2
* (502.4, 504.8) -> 17.8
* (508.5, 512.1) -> 17.6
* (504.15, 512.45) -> 17.6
